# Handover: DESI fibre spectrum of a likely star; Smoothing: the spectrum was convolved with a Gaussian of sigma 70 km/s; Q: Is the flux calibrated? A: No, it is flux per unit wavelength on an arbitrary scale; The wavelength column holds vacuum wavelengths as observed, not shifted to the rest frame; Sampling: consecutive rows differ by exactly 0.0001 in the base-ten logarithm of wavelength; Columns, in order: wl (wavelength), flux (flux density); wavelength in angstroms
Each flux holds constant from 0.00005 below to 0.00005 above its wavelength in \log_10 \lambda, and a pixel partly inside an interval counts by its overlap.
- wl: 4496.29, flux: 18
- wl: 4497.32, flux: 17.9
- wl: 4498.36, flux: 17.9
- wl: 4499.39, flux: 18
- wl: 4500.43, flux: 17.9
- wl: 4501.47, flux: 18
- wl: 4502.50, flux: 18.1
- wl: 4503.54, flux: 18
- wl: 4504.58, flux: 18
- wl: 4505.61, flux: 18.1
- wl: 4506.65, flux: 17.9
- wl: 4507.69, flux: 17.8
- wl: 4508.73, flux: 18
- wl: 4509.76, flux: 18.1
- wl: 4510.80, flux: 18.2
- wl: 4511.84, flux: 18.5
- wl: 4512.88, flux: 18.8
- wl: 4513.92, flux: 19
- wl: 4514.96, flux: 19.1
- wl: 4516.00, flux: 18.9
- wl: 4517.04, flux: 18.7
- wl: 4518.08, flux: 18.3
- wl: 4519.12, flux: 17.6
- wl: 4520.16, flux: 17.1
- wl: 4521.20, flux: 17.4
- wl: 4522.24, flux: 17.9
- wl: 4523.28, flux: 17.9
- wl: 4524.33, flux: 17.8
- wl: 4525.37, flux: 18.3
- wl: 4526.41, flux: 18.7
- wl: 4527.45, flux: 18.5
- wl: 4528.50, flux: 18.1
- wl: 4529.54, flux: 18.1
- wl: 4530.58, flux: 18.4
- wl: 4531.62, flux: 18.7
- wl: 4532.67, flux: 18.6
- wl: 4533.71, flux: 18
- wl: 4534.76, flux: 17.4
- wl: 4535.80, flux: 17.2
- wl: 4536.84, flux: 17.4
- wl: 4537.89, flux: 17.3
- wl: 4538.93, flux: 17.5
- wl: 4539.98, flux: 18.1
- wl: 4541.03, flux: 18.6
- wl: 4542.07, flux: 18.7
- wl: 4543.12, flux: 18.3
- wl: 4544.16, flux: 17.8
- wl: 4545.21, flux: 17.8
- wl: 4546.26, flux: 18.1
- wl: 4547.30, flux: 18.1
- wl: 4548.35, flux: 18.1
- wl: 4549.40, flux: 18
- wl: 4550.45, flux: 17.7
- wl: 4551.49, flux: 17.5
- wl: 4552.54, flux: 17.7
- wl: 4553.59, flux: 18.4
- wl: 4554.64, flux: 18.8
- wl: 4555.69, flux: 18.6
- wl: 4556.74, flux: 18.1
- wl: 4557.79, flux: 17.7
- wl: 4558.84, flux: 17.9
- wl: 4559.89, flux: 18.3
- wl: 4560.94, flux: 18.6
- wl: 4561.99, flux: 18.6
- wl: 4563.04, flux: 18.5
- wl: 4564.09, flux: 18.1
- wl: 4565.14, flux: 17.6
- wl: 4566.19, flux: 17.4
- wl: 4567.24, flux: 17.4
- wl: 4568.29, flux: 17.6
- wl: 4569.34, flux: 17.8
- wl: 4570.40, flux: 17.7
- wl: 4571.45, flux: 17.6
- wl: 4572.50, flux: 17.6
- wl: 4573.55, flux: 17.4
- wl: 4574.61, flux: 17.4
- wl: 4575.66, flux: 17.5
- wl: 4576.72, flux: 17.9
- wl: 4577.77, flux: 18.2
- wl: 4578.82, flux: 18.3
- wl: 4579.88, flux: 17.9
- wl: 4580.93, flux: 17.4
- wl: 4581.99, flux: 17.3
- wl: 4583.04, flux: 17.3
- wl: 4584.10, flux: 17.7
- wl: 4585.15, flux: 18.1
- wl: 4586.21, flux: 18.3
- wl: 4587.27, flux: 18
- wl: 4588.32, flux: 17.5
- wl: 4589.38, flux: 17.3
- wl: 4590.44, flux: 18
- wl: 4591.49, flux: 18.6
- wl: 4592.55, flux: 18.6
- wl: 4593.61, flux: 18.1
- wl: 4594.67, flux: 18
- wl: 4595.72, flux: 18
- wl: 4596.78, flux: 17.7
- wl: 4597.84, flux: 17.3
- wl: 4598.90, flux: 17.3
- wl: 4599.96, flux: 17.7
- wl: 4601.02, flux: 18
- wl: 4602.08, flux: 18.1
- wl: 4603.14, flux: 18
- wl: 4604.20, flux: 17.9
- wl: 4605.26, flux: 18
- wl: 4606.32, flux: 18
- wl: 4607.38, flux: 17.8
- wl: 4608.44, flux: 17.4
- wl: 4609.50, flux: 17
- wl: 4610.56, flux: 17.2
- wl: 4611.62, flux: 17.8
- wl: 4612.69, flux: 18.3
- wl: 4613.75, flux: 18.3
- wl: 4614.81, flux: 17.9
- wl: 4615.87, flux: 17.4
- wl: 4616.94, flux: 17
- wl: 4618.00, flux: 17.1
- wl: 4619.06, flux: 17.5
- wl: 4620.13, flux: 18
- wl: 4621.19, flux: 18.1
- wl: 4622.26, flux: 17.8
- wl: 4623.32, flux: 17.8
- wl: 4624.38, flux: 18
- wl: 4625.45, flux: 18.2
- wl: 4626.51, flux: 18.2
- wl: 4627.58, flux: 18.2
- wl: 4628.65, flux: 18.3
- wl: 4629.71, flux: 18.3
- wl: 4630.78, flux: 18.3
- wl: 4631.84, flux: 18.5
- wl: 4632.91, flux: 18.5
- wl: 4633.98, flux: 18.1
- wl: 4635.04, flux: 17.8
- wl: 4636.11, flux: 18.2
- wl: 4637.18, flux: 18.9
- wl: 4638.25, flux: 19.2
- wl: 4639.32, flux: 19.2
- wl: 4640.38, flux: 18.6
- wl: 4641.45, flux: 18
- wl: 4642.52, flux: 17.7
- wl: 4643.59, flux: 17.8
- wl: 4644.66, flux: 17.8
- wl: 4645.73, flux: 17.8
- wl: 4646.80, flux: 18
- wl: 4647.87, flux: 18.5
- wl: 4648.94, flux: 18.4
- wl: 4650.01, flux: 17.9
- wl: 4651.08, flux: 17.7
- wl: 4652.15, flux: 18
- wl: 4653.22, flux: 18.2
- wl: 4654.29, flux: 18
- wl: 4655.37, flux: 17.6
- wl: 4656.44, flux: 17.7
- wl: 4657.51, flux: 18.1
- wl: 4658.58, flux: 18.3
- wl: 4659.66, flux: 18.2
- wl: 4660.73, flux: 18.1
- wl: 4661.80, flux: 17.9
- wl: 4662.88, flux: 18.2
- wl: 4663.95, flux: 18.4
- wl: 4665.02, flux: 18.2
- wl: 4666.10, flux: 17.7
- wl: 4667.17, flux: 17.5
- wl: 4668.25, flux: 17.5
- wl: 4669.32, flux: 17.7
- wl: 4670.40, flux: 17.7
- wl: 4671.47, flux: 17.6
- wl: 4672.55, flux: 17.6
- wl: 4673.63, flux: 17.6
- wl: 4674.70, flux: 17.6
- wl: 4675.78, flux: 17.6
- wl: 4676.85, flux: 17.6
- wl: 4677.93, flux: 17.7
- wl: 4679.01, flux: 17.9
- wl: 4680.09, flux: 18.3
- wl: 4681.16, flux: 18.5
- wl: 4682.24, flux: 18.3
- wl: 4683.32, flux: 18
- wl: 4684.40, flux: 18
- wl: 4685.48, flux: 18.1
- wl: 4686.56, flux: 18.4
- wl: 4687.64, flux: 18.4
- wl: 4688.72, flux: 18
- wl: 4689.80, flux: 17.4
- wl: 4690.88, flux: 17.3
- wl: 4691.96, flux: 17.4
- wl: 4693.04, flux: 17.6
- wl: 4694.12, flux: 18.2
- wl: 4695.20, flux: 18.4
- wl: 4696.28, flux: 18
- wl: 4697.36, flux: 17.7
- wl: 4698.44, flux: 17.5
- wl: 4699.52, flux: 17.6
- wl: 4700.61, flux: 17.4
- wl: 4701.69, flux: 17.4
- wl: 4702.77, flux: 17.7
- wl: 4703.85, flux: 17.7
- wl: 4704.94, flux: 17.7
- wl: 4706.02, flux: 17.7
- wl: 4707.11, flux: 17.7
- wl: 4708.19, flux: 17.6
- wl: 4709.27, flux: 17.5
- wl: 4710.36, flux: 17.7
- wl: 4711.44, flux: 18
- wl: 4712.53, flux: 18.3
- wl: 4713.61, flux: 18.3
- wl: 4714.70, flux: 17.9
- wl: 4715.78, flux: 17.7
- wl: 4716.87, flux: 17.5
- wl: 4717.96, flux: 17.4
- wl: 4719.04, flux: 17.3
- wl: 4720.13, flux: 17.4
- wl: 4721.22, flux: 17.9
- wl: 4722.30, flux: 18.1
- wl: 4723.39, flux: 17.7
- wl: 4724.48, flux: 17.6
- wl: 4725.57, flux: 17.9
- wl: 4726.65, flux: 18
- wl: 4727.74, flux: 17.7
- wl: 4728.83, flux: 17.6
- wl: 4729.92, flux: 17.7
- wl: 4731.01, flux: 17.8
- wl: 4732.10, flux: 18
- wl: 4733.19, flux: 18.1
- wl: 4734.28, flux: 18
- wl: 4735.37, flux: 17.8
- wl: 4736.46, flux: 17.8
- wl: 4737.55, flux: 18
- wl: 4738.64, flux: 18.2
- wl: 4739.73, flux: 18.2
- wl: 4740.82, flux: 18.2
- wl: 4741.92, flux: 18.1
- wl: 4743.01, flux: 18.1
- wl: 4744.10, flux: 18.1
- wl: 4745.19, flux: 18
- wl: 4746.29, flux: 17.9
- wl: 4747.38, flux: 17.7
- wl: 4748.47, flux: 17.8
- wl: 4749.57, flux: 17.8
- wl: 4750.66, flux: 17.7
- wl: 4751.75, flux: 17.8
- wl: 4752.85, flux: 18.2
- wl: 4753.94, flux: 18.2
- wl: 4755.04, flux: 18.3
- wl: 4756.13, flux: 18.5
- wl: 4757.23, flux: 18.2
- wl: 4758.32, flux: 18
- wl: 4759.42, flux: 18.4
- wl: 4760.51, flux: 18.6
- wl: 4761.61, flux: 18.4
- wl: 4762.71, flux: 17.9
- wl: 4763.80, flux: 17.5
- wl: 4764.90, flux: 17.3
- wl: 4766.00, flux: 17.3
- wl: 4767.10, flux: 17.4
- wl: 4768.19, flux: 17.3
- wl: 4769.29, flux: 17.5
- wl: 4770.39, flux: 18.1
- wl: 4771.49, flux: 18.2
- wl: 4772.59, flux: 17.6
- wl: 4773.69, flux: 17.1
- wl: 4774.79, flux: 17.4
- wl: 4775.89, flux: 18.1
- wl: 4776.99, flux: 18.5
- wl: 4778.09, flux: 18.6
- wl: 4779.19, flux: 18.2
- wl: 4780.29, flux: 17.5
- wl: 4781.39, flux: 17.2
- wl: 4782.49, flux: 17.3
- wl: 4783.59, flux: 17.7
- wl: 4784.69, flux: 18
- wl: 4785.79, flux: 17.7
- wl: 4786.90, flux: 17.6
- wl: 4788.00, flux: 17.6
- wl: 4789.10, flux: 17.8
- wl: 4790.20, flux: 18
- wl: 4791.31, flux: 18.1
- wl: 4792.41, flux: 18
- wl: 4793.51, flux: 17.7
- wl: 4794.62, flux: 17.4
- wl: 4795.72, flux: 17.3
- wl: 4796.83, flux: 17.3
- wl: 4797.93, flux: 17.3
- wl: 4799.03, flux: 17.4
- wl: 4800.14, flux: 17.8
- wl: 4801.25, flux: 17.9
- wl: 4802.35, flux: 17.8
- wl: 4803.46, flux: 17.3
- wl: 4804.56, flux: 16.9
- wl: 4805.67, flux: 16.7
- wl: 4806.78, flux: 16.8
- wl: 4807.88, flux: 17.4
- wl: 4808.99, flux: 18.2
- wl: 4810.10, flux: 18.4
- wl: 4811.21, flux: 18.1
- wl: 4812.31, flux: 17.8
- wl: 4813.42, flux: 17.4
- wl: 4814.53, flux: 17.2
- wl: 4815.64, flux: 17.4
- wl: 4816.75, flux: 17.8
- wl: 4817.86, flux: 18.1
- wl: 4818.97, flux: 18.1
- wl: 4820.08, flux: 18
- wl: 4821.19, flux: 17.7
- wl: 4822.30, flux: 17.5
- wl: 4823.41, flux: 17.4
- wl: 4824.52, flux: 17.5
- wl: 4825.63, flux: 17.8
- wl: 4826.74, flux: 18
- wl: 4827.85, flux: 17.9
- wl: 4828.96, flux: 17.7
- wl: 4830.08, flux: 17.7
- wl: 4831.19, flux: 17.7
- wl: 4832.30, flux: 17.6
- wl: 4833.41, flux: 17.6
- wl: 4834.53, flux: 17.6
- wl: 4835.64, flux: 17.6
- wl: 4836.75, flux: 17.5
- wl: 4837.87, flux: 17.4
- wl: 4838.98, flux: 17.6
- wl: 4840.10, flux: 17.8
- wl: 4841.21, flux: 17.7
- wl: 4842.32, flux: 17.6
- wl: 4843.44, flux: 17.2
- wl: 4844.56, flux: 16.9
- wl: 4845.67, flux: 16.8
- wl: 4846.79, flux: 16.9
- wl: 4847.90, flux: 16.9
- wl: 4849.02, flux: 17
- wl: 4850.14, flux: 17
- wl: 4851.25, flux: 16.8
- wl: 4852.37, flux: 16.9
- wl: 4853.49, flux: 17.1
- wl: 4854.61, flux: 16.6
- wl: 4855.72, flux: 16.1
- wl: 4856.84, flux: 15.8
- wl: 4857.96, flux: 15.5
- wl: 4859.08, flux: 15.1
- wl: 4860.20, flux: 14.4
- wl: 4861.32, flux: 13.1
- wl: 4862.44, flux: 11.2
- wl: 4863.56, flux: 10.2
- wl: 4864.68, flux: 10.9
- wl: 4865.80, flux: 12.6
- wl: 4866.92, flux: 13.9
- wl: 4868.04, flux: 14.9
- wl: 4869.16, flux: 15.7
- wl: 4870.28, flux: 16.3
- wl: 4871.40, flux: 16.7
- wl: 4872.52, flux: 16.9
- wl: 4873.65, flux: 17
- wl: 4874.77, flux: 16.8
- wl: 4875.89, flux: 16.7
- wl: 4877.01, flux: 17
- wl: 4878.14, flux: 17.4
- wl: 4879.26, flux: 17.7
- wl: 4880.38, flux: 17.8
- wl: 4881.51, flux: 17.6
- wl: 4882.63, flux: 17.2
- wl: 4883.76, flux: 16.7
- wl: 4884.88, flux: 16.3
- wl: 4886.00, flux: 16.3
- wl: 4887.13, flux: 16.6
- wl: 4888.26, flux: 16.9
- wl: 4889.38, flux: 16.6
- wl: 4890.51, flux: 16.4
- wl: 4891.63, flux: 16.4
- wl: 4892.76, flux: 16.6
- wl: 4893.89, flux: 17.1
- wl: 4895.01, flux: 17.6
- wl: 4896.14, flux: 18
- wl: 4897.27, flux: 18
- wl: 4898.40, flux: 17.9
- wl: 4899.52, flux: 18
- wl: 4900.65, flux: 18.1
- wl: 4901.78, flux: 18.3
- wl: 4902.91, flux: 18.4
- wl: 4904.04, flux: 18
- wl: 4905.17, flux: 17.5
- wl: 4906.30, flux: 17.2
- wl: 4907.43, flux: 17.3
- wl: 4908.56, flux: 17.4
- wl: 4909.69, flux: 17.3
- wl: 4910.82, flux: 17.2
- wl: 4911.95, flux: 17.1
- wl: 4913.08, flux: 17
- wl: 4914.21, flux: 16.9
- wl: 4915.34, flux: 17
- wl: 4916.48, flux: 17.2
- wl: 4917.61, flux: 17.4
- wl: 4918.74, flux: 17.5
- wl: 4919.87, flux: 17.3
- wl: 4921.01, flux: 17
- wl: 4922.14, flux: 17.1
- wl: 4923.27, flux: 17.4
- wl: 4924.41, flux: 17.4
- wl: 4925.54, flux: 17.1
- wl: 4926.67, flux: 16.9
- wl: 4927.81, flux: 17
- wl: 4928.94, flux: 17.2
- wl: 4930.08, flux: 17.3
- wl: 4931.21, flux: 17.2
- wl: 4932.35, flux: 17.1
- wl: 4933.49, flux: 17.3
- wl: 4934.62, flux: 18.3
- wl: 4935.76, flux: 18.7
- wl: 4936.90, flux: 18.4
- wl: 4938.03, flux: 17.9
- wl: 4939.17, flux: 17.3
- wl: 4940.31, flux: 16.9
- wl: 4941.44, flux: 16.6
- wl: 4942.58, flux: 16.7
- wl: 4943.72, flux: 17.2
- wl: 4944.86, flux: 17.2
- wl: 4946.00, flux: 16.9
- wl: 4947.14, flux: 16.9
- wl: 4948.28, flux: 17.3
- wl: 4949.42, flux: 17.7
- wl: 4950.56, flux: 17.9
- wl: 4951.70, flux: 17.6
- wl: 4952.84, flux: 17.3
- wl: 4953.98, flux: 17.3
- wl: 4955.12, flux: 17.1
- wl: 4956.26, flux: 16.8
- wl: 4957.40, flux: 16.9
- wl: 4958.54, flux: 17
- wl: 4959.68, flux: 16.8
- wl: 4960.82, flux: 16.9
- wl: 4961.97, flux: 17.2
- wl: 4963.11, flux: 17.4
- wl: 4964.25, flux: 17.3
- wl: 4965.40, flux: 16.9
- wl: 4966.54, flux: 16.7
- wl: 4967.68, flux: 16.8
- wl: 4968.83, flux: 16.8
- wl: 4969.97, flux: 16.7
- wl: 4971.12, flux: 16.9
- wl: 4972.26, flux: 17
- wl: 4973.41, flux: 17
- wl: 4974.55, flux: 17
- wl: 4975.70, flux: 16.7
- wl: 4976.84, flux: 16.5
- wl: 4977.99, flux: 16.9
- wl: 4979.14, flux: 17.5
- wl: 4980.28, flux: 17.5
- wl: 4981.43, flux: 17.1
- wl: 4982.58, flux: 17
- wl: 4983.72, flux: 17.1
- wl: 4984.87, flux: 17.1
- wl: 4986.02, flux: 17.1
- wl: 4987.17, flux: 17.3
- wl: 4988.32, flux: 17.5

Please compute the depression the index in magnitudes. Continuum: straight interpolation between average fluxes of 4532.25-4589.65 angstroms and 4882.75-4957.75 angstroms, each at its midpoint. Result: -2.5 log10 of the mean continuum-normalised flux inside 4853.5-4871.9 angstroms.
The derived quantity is 0.205 mag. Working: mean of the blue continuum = 17.9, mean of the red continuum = 17.3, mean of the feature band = 14.4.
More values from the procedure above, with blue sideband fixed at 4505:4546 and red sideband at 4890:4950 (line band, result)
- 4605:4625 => 0.015 mag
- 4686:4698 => -0.006 mag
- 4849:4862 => 0.106 mag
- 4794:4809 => 0.014 mag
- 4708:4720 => 0.001 mag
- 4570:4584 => 0.022 mag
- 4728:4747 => -0.016 mag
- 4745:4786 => -0.013 mag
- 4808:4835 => -0.012 mag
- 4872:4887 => 0.027 mag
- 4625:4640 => -0.031 mag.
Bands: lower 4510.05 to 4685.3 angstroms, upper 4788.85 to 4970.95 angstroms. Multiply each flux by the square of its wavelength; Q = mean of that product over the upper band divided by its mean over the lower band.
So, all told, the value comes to 1.07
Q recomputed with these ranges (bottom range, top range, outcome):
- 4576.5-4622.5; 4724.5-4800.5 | 1.08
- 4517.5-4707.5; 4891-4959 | 1.10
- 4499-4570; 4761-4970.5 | 1.09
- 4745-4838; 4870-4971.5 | 1.02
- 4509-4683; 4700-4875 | 1.05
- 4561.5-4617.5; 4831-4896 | 1.03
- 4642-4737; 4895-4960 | 1.08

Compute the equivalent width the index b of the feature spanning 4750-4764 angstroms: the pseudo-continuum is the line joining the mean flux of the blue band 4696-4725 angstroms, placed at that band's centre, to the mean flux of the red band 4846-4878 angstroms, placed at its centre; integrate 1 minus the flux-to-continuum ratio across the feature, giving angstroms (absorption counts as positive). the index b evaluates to -0.9 angstroms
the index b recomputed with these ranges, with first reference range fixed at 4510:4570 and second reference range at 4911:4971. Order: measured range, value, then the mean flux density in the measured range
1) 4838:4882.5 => 3.5 angstroms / 16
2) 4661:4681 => 0.0 angstroms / 17.8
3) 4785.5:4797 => -0.1 angstroms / 17.7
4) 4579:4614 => 0.3 angstroms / 17.8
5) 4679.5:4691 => -0.2 angstroms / 18.1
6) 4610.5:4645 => -0.3 angstroms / 18.1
